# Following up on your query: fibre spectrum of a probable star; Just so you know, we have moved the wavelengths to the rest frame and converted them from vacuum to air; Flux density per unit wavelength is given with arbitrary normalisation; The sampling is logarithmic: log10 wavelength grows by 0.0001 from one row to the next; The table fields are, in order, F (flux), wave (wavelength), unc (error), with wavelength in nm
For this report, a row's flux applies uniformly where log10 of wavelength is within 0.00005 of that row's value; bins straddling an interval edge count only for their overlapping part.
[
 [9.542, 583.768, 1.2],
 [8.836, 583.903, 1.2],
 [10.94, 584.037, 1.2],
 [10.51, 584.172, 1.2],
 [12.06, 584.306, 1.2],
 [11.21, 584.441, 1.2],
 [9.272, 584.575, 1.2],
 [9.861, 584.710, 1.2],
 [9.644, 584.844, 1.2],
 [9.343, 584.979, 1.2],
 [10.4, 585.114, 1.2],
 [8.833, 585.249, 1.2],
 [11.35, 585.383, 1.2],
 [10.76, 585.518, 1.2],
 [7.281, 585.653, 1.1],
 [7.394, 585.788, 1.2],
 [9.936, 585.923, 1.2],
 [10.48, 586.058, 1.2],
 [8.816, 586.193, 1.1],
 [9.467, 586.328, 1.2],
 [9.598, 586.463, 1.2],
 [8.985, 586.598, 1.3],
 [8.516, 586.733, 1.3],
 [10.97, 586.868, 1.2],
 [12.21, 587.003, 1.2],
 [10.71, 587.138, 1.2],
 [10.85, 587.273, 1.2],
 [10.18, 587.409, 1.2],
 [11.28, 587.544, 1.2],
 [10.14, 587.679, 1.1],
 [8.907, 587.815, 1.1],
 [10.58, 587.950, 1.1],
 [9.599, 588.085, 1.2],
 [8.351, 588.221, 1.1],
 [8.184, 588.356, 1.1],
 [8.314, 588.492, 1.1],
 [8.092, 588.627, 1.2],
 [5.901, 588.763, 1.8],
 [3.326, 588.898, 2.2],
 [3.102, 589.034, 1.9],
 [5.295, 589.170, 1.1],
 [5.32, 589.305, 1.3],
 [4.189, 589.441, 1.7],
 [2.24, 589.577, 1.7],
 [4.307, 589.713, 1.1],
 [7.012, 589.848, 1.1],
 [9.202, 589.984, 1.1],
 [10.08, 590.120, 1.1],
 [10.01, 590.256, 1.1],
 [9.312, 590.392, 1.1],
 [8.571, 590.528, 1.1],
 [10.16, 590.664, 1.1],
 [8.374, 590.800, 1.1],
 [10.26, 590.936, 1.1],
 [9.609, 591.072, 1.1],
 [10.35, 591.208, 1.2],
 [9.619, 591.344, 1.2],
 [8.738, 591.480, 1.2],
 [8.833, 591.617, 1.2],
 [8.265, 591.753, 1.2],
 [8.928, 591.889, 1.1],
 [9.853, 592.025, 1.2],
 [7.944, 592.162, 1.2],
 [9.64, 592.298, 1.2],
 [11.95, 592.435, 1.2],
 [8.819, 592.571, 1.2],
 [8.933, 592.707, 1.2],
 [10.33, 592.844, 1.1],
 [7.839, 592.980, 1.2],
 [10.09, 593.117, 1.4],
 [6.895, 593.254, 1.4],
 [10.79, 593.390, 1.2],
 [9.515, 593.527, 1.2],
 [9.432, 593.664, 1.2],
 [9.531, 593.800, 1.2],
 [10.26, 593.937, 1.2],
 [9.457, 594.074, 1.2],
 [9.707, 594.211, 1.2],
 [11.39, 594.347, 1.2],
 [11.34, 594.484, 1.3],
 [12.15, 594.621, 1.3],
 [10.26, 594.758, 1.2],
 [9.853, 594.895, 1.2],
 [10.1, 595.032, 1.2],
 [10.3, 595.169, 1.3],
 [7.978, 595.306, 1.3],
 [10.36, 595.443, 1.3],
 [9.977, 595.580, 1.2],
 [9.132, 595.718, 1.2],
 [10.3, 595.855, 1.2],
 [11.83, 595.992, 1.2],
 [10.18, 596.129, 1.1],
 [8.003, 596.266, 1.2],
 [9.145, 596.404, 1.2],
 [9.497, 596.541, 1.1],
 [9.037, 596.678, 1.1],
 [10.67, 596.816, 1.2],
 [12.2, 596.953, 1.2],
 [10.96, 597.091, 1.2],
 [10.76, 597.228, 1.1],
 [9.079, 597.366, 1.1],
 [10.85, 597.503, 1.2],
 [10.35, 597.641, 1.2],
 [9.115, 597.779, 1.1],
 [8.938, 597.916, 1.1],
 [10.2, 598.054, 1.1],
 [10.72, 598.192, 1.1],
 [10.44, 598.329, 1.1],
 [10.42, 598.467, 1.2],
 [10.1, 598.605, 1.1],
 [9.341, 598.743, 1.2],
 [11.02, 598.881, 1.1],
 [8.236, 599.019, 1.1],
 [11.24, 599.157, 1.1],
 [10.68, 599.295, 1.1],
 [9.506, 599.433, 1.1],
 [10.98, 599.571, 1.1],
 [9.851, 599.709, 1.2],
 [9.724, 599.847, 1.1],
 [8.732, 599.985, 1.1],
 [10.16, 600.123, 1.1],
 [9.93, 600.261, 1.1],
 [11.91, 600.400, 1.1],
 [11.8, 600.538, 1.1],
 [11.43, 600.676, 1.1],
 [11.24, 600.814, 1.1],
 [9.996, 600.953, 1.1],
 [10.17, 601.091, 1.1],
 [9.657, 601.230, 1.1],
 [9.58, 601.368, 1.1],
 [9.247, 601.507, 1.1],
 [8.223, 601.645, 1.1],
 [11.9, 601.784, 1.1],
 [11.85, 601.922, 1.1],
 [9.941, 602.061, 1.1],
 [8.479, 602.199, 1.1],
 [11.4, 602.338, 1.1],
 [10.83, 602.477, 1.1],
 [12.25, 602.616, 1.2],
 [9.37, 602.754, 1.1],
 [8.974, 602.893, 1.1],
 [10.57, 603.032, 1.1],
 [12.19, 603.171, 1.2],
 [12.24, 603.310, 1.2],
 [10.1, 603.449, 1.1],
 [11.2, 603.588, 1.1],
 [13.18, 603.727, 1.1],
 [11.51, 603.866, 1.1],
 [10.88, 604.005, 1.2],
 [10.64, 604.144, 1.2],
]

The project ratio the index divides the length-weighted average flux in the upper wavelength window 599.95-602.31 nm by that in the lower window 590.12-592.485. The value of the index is 1.09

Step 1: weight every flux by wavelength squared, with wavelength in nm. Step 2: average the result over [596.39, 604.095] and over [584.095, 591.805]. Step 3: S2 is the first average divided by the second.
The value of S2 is 1.2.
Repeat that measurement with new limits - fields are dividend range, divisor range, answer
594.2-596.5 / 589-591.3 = 1.36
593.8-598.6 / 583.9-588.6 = 1.07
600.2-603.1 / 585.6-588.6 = 1.14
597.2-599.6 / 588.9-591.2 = 1.42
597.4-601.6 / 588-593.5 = 1.28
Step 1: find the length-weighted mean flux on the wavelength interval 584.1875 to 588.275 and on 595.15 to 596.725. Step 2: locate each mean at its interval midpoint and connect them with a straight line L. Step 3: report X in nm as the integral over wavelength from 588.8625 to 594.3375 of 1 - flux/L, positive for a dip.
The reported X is 0.72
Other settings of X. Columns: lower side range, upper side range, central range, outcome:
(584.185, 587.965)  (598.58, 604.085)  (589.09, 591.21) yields 0.51 nm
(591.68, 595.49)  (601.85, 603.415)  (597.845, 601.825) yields 0.09 nm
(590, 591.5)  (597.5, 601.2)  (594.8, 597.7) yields -0.01 nm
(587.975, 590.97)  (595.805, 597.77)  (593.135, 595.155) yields -0.21 nm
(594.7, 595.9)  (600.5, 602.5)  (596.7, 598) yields -0.04 nm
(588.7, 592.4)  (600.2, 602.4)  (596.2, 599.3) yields -0.16 nm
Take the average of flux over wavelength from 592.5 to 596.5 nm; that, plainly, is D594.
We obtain 9.79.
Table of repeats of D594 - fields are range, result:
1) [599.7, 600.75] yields 10.5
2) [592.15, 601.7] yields 10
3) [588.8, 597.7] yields 9.1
